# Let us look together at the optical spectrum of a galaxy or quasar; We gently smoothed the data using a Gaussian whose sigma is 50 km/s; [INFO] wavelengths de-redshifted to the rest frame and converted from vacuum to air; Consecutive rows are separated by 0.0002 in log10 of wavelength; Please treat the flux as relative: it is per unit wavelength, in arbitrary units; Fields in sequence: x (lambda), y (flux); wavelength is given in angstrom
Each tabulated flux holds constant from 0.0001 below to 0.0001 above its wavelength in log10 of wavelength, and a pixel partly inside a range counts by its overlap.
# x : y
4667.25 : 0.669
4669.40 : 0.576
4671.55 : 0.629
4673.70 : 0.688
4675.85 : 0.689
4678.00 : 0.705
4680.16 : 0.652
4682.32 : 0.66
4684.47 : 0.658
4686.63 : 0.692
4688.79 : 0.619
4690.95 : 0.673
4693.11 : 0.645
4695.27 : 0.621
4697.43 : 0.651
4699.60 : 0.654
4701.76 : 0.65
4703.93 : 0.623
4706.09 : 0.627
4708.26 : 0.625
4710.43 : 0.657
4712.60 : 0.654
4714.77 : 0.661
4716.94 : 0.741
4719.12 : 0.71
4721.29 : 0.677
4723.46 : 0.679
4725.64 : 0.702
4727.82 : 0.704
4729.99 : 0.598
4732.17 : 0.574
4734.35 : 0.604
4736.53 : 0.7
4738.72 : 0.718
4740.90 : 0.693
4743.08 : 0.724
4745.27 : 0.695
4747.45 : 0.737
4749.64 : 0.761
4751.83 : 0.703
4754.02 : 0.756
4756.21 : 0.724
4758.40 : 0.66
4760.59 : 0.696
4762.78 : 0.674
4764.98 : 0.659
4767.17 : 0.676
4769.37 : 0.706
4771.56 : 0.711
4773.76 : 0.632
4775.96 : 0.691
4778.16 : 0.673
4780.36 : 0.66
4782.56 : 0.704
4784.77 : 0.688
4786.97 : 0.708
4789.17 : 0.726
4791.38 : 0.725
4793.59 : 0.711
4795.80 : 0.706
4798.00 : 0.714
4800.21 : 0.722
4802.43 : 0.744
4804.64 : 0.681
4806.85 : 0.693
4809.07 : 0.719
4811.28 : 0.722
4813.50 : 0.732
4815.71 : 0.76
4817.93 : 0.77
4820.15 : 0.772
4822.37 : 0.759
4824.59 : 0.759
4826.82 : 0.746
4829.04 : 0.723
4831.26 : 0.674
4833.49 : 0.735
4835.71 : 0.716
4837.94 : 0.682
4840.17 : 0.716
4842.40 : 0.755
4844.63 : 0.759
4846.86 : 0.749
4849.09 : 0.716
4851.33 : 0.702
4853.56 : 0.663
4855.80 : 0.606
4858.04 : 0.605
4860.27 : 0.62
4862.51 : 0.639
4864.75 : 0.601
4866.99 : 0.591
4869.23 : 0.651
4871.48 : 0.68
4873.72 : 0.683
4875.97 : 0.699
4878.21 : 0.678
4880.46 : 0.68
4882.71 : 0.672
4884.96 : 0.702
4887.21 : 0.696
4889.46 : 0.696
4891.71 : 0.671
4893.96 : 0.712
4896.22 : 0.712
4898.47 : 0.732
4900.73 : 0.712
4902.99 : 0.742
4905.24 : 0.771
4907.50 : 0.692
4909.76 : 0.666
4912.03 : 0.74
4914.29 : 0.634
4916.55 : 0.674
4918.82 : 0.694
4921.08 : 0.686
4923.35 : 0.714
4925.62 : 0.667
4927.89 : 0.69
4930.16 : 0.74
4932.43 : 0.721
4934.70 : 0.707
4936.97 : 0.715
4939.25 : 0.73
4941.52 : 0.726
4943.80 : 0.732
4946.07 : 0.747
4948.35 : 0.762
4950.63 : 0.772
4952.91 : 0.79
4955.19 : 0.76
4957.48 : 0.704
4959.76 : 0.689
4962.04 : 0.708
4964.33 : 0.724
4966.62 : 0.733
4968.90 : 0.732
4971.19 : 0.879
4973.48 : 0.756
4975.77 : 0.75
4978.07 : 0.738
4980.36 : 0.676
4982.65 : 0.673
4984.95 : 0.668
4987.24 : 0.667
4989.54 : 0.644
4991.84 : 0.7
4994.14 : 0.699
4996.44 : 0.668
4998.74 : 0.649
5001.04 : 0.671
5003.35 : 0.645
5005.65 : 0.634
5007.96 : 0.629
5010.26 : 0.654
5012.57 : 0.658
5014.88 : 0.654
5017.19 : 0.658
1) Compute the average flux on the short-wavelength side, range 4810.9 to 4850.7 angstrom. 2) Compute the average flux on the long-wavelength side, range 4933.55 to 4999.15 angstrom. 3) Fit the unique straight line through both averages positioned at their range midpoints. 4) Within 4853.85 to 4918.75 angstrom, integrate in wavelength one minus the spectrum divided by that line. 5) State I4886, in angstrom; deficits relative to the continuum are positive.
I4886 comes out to 4.7 angstrom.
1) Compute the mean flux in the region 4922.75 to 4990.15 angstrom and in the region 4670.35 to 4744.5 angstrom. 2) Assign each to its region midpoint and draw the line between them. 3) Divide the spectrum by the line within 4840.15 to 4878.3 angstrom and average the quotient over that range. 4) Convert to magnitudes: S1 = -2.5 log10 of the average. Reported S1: 0.05 mag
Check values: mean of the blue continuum 0.663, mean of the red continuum 0.725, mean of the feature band 0.672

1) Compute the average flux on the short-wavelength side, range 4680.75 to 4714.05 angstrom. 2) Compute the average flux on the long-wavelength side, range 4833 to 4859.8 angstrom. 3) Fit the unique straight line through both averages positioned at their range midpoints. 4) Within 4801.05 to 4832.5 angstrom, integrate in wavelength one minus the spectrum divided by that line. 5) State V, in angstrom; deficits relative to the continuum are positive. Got -2.04 angstrom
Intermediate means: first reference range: 0.648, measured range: 0.732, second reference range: 0.698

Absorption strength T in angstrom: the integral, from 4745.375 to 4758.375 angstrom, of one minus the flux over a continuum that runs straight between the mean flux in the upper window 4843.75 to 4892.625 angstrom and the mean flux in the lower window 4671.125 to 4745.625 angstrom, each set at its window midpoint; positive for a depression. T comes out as -1.2 angstrom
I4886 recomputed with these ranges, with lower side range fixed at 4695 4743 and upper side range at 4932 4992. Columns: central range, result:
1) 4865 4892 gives 1.2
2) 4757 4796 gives -0.7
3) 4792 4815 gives -1.0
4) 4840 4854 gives -0.6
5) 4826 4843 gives -0.6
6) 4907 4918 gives 0.5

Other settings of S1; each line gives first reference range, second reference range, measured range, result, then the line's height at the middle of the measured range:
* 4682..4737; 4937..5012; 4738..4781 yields -0.05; 0.666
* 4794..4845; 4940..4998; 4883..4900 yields 0.04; 0.726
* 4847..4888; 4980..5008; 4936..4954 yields -0.13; 0.663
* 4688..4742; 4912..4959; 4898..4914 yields -0.01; 0.711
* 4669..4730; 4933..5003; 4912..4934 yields 0.02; 0.709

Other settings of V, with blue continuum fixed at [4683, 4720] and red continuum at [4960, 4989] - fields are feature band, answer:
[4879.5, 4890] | 0.2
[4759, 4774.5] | -0.2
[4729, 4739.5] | 0.4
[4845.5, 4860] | 0.4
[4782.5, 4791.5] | -0.4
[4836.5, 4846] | -0.5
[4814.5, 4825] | -1.2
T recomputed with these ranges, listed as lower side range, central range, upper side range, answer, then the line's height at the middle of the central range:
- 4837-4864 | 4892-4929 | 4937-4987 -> 0.5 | 0.71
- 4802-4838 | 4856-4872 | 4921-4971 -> 2.3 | 0.729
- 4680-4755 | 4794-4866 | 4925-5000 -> -1.5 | 0.693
